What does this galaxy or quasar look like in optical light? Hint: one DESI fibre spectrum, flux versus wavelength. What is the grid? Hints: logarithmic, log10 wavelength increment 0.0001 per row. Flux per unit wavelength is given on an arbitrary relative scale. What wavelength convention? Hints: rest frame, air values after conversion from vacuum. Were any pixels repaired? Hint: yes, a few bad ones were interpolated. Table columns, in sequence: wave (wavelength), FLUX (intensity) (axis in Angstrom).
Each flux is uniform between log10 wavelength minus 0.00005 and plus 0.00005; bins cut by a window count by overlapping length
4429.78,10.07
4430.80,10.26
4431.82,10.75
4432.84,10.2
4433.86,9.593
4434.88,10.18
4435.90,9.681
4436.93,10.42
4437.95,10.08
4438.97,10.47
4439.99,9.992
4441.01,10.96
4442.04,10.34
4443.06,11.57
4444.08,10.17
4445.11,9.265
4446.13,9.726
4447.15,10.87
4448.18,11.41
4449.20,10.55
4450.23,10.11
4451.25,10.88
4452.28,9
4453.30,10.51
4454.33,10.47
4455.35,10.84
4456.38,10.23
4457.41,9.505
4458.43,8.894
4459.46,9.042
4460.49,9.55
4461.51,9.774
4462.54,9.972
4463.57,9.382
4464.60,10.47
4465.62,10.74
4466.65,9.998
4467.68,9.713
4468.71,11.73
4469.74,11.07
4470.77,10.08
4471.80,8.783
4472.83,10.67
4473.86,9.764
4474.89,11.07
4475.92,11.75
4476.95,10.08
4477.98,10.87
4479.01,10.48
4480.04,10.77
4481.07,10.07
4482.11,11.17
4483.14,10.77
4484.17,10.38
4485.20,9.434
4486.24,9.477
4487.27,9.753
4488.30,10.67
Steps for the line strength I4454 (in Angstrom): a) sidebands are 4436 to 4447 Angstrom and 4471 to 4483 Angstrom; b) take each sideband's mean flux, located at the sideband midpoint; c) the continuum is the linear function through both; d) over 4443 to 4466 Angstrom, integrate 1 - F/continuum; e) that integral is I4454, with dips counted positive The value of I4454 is 0.60 Angstrom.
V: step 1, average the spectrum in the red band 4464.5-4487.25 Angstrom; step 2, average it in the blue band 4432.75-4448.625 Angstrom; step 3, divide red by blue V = 1.0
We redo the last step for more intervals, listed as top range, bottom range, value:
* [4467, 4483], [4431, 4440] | 1.04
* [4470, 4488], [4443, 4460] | 1.02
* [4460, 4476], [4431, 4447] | 1.00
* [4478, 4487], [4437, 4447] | 1.00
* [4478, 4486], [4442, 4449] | 0.99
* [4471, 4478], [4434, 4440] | 1.03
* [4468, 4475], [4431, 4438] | 1.03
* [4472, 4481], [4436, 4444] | 1.01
